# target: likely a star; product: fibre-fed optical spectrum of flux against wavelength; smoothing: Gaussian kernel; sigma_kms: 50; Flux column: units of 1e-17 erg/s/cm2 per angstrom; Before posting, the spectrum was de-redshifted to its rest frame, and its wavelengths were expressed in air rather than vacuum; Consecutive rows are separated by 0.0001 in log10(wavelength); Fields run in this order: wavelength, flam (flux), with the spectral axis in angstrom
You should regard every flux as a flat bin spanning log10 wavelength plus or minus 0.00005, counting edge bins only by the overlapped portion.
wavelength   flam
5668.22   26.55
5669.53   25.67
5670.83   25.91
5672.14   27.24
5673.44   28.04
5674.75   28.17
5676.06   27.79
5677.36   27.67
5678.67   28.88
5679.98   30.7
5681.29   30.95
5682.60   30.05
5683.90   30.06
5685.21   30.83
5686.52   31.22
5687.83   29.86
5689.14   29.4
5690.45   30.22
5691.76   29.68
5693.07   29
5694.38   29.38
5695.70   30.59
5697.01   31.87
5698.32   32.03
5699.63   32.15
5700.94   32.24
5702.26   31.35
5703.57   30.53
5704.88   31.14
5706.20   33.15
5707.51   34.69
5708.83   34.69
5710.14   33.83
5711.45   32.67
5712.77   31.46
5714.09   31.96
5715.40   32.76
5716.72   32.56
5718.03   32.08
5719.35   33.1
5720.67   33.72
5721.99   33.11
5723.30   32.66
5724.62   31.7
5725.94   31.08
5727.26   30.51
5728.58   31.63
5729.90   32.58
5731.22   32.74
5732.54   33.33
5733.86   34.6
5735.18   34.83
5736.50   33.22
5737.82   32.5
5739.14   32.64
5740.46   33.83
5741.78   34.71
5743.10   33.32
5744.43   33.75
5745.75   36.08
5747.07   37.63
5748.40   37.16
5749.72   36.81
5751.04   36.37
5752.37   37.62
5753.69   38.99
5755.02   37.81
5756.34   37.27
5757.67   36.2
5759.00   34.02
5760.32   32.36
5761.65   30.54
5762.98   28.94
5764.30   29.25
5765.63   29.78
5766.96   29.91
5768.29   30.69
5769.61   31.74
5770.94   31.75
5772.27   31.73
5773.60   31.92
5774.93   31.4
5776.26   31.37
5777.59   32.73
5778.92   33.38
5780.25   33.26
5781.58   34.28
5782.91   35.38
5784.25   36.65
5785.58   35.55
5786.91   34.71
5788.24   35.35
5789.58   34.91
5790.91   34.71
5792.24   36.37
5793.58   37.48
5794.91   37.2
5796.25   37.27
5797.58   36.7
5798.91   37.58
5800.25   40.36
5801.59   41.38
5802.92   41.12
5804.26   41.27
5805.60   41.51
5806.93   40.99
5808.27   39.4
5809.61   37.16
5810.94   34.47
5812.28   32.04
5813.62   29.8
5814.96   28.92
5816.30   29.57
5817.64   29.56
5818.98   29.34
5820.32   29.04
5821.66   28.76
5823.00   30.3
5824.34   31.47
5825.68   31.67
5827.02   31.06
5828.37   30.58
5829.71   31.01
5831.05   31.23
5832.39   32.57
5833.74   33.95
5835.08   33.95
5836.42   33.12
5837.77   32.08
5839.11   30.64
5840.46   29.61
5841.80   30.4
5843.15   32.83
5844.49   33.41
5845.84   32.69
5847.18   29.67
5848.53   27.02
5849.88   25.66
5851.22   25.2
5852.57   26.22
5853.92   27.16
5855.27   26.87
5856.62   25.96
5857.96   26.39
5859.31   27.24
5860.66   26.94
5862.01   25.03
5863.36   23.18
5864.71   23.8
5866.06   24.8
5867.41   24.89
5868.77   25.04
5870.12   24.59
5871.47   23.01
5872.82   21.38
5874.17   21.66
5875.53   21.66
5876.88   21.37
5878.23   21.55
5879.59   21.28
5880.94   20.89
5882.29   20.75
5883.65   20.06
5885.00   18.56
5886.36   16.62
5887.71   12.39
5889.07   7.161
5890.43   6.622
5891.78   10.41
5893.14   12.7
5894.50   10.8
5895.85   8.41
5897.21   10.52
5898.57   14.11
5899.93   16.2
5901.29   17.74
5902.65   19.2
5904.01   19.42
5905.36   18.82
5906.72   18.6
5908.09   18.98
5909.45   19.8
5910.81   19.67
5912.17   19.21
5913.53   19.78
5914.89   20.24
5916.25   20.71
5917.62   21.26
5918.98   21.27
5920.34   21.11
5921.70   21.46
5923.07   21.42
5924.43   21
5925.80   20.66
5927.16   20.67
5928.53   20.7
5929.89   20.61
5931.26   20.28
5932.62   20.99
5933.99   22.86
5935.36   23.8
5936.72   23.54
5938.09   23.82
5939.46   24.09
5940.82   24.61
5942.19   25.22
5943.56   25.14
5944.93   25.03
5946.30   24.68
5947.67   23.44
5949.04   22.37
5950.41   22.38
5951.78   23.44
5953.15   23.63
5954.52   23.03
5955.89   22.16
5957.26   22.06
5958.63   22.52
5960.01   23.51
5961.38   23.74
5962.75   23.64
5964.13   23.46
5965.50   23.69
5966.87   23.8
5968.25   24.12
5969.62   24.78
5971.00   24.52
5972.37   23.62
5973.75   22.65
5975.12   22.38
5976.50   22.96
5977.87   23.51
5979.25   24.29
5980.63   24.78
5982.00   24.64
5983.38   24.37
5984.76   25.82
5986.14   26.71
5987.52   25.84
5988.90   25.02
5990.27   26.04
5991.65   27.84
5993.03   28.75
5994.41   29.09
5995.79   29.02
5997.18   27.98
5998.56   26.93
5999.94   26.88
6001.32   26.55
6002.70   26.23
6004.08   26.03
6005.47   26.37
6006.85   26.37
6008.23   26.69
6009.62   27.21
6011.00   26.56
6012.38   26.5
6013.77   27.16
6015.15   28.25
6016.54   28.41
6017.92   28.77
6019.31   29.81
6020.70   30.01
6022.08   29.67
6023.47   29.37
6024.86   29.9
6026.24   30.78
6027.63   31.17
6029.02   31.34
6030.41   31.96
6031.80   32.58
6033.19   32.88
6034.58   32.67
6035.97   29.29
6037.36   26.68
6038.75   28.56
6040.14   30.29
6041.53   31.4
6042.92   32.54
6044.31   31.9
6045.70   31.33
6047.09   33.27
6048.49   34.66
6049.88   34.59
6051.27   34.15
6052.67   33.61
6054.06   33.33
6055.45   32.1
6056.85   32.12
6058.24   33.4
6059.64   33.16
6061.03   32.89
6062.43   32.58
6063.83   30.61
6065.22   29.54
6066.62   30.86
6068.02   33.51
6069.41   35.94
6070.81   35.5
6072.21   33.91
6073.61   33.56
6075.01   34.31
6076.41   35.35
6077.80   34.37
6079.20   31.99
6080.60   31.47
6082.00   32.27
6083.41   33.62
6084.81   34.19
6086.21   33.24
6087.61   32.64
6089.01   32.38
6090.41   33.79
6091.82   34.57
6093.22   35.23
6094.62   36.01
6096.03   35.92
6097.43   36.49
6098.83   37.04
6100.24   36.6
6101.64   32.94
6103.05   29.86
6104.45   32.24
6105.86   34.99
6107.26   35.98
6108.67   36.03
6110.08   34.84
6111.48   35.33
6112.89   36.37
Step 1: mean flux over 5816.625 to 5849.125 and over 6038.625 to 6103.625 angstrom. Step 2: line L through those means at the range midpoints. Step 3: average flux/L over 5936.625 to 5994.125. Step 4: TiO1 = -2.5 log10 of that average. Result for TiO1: 0.31 mag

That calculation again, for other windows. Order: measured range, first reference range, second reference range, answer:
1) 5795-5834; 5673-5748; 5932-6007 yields -0.18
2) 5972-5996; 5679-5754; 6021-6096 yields 0.27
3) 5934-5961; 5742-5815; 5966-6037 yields 0.23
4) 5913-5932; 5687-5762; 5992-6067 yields 0.44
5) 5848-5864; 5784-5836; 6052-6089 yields 0.30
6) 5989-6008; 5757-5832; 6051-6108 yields 0.23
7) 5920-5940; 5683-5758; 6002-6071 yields 0.40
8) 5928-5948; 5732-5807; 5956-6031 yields 0.22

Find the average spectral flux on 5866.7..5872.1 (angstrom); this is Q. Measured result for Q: 24.4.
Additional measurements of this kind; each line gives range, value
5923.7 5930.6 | 20.7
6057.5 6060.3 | 33.3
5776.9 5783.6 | 33.8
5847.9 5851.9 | 26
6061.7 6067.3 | 30.9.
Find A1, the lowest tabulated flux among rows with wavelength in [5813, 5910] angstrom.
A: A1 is 6.622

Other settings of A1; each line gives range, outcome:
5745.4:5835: 28.76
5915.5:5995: 20.28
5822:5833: 30.3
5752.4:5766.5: 28.94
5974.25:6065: 22.38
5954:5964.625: 22.06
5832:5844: 29.61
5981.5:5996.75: 24.37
